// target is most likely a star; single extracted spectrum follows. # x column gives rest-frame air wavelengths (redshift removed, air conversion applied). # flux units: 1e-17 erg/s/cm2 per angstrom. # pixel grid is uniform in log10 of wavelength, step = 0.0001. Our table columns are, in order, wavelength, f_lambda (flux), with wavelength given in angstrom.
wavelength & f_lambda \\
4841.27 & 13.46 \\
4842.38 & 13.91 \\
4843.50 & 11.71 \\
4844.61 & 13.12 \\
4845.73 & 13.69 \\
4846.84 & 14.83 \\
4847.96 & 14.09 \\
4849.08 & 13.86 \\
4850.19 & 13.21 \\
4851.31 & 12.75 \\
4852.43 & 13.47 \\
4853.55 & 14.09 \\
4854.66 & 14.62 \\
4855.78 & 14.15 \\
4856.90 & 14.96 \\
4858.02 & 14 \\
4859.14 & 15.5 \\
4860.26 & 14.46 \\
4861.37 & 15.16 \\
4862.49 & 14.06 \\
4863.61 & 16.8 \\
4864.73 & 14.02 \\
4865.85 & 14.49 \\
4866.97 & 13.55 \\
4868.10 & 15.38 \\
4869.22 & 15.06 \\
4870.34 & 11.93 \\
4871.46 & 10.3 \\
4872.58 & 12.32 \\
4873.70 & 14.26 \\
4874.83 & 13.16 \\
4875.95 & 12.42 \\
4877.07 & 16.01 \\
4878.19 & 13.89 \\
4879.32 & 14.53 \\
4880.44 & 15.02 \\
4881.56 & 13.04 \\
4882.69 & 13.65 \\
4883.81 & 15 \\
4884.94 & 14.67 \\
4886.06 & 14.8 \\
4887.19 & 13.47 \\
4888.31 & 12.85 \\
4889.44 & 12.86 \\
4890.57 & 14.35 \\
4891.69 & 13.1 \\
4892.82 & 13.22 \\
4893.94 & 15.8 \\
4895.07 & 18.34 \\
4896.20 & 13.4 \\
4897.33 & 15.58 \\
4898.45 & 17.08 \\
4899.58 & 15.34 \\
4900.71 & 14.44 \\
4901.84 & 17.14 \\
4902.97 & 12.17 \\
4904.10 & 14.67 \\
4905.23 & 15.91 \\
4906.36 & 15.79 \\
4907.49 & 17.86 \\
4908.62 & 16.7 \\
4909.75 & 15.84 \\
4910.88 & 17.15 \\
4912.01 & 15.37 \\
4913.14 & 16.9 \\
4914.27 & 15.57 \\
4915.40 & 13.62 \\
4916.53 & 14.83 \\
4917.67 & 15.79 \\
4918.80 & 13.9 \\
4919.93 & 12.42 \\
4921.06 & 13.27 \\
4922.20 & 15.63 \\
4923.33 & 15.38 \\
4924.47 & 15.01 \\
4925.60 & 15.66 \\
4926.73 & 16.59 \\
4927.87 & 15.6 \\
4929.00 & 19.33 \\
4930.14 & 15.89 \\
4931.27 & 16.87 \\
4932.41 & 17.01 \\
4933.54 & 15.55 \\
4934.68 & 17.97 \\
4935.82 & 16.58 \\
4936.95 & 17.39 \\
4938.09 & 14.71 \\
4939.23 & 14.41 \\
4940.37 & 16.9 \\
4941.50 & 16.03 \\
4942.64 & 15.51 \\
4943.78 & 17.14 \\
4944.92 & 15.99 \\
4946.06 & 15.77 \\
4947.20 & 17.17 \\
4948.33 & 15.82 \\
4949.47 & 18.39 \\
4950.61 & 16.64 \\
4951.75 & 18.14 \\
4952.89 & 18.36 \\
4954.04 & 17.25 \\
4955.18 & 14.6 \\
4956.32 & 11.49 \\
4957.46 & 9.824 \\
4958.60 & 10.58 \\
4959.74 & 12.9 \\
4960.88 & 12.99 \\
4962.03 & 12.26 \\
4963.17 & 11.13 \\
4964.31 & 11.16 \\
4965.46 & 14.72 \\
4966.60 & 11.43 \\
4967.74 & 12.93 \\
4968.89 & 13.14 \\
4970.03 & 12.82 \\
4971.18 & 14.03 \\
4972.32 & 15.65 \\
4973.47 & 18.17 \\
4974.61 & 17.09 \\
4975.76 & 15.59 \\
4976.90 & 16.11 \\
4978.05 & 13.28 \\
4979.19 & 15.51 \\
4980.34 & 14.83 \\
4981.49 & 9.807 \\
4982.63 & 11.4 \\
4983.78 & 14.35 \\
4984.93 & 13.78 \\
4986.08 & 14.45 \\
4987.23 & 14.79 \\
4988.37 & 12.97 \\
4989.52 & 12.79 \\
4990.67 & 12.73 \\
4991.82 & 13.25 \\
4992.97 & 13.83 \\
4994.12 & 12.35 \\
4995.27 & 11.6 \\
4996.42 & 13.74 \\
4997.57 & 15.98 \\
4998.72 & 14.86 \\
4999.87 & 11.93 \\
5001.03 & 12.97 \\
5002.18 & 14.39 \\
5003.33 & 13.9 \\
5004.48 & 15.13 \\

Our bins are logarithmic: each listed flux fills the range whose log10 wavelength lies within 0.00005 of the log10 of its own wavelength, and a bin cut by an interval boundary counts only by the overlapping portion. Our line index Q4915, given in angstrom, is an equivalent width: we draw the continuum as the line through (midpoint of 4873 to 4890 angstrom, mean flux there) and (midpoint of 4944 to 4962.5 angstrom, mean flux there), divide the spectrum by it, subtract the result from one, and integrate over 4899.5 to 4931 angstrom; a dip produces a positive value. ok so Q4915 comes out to -2.37 angstrom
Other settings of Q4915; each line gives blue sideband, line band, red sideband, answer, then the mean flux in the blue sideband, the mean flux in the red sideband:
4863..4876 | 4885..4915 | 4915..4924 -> -2.3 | 13.7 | 14.4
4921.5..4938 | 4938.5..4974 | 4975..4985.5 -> 1.1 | 16.4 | 13.9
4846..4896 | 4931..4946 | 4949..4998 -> -2.5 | 14.1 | 13.9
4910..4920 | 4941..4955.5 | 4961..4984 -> -2.4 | 15.2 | 13.7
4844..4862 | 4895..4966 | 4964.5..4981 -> -4.8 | 14.1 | 14.6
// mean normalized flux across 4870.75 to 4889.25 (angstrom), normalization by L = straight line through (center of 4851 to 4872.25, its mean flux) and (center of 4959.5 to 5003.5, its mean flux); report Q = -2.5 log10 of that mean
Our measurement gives 0.03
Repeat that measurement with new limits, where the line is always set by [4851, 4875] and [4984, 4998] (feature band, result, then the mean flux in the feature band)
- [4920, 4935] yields -0.16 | 16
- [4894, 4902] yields -0.14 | 15.8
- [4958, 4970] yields 0.11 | 12.3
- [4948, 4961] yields -0.09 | 14.8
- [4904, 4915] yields -0.17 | 16.2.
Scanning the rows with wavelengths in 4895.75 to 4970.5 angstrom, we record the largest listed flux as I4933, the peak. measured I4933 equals 19.33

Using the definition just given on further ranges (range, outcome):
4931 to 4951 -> 18.39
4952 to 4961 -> 18.36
